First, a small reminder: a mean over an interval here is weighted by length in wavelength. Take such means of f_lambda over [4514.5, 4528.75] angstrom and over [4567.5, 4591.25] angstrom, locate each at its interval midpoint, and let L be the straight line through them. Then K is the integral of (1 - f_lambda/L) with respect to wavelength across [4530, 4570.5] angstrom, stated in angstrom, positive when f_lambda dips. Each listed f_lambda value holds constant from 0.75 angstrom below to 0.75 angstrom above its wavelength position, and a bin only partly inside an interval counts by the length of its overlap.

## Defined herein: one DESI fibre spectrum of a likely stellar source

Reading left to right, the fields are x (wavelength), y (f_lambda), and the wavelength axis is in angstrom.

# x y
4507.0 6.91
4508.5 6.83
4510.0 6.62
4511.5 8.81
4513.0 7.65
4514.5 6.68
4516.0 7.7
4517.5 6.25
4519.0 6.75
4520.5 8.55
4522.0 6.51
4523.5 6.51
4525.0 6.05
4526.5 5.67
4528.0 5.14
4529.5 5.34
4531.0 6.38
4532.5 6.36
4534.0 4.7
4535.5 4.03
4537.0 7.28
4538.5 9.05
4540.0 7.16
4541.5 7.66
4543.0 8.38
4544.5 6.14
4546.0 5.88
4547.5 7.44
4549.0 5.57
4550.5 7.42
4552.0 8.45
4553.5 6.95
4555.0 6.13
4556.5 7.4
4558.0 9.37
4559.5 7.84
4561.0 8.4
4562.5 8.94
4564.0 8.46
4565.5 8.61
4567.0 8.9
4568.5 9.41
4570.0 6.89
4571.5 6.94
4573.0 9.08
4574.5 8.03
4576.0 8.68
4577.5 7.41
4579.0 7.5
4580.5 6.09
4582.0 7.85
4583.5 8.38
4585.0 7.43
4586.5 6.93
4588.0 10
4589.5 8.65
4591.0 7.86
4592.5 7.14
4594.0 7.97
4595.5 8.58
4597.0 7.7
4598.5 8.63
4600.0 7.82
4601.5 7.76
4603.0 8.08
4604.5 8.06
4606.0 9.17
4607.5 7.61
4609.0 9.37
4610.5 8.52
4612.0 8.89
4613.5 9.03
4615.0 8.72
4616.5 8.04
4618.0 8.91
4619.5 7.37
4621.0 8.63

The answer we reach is -0.5 angstrom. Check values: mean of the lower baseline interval 6.58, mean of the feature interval 7.37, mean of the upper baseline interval 7.96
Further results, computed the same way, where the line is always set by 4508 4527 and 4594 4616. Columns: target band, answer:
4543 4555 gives 0.98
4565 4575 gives -0.55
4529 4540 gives 1.54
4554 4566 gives -0.67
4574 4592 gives 0.36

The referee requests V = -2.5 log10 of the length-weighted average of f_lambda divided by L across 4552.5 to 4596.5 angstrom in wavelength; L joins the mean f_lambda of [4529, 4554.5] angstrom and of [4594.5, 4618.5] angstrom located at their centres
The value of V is -0.059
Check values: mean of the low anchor 6.72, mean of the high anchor 8.42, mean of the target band 7.99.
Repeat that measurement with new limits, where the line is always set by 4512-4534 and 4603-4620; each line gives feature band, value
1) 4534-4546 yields 0.003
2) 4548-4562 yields -0.043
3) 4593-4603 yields 0.021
